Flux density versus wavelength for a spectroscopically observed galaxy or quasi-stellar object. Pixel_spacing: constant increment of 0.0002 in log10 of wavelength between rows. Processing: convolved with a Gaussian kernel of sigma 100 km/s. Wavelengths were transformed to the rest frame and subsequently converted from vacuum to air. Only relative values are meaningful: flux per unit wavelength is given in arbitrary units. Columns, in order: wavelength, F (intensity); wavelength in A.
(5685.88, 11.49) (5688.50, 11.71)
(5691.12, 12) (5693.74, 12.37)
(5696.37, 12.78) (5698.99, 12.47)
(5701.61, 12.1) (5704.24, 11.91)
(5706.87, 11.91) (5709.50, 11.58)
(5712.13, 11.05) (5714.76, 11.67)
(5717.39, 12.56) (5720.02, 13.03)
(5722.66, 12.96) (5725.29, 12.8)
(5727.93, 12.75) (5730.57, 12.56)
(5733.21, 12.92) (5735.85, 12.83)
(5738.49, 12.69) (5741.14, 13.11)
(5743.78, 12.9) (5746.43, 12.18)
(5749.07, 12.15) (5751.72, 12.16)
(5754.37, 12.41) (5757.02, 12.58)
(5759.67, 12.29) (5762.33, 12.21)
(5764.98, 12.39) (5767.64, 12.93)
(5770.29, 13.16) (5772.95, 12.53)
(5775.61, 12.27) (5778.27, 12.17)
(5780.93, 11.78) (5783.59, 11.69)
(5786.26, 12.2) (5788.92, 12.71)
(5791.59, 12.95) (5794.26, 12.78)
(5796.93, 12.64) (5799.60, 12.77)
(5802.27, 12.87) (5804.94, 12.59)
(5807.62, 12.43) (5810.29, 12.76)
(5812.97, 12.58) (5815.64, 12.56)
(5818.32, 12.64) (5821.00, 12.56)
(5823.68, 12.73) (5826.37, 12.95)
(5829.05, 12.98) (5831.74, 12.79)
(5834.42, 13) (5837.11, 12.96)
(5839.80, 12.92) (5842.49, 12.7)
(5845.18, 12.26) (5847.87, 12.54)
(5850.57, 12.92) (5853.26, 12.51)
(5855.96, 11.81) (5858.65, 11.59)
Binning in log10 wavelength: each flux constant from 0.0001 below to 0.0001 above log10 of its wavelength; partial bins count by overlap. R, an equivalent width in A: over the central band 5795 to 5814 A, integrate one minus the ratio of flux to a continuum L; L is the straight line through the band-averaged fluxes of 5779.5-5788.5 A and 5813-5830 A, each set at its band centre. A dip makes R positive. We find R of -0.4 A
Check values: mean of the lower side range 12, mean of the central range 12.7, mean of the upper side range 12.7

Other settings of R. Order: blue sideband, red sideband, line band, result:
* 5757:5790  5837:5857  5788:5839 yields -1.14 A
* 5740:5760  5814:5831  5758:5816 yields 0.45 A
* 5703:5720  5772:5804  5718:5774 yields -2.36 A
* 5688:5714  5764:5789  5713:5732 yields -0.77 A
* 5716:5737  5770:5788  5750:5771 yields -0.12 A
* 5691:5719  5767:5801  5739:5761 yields -0.31 A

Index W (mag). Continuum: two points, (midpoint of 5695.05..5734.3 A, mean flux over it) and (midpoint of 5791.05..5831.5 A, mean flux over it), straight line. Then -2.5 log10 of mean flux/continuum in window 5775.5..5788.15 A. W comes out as 0.05 mag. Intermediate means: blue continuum 12.3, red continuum 12.7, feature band 12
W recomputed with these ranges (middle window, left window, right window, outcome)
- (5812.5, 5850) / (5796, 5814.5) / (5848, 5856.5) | -0.01 mag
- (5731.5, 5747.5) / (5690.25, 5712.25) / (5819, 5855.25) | -0.04 mag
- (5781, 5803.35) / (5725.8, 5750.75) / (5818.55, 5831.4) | 0.02 mag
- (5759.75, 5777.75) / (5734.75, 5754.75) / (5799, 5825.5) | 0.00 mag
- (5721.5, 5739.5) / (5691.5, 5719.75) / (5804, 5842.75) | -0.05 mag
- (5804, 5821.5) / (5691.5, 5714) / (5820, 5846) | 0.01 mag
